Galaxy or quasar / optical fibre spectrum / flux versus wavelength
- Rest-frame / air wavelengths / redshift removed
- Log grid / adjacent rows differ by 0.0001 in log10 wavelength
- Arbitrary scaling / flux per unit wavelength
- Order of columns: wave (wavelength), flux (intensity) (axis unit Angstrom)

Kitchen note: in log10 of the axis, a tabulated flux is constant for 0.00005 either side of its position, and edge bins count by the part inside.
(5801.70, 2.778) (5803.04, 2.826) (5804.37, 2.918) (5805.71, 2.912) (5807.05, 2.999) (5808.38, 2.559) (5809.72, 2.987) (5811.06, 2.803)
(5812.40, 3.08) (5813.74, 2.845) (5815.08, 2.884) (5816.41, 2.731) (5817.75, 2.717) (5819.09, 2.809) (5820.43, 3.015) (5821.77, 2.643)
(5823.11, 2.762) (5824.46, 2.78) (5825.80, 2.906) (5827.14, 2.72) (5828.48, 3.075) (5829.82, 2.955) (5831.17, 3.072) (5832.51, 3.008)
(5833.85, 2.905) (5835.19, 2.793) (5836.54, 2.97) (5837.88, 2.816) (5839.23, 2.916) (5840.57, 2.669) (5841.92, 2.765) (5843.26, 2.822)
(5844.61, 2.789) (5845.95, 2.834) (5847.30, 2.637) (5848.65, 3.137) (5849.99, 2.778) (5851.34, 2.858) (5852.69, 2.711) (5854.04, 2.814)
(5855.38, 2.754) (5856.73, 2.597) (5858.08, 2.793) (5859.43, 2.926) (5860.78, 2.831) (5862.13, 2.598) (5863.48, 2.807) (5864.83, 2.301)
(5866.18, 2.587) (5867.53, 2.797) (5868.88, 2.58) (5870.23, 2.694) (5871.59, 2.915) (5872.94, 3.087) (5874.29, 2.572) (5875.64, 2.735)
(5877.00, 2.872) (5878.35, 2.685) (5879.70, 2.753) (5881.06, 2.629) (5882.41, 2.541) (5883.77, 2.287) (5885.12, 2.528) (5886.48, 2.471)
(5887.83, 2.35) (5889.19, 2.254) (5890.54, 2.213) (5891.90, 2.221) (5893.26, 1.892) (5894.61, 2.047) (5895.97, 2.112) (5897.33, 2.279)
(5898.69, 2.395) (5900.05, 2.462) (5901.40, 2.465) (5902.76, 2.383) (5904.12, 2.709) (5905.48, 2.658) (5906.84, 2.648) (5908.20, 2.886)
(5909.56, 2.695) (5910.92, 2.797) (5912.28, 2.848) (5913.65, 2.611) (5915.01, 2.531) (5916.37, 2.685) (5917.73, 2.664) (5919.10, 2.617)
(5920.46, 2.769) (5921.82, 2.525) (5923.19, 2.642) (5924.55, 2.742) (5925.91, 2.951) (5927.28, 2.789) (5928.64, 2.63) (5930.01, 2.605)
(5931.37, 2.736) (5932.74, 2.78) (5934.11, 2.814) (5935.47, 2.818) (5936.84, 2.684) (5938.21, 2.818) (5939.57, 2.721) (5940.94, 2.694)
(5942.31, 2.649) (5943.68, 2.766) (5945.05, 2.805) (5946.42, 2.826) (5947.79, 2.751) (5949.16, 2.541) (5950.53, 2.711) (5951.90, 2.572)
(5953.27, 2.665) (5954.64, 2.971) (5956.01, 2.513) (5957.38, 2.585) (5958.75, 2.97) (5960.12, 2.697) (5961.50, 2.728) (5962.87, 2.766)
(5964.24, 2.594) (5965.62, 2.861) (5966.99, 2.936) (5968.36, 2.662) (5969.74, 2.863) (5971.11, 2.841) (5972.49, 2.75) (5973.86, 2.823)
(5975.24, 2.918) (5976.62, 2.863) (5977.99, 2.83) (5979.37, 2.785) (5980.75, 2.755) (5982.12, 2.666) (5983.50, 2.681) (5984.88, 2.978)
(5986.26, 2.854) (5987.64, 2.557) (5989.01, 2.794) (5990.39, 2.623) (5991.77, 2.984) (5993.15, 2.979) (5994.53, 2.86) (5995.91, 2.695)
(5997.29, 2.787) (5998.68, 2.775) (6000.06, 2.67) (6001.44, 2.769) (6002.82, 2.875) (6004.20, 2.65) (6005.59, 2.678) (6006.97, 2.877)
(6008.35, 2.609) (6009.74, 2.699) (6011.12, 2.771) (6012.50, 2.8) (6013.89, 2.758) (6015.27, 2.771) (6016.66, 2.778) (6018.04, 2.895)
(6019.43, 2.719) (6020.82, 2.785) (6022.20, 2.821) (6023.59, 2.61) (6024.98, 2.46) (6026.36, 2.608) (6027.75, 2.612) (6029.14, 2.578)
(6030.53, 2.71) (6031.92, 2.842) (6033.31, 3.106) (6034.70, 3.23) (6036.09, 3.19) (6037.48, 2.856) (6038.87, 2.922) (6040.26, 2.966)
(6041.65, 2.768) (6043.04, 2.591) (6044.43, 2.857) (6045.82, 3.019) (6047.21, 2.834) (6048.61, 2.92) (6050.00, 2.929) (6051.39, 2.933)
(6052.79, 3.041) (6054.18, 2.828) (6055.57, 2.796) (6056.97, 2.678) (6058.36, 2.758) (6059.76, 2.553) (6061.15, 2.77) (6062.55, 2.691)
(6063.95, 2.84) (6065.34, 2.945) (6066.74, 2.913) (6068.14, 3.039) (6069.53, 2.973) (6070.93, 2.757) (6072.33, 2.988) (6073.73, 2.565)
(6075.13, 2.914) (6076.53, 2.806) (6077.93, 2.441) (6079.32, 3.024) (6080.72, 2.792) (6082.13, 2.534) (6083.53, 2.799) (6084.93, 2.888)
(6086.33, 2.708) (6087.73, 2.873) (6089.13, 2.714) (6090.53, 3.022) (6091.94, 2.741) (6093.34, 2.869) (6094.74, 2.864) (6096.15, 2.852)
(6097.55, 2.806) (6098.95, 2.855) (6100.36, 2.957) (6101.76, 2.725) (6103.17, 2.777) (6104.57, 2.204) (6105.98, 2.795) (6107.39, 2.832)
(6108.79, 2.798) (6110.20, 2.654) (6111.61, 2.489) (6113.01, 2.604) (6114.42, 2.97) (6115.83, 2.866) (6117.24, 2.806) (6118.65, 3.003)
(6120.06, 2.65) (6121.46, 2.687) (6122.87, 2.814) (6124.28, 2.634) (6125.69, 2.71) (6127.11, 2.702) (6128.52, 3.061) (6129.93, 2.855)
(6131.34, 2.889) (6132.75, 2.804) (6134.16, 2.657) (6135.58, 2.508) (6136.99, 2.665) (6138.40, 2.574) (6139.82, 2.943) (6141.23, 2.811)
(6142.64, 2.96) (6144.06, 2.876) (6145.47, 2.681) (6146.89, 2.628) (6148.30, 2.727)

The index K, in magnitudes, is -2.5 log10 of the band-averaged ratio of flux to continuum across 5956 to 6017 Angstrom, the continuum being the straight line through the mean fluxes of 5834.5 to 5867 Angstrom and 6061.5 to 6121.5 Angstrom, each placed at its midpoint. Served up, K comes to 0.00 mag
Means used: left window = 2.77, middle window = 2.77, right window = 2.79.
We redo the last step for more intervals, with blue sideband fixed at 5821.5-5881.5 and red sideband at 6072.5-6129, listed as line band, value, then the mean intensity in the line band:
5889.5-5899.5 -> 0.27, 2.17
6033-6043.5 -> -0.07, 2.96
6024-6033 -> 0.05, 2.65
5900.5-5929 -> 0.04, 2.68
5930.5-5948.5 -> 0.01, 2.76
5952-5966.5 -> 0.02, 2.73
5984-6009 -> 0.00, 2.78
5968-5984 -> 0.00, 2.79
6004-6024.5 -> 0.01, 2.75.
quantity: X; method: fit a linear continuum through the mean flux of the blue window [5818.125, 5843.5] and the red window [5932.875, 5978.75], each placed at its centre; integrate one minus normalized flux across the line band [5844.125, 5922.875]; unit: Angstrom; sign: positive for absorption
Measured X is 5.7 Angstrom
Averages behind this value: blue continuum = 2.86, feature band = 2.61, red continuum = 2.76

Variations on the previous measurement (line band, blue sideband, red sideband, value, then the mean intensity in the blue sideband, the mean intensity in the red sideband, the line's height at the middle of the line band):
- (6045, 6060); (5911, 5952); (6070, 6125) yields -0.5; 2.71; 2.77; 2.76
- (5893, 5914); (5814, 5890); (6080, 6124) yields 1.9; 2.75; 2.77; 2.76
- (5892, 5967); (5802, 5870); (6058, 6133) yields 4.2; 2.81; 2.79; 2.81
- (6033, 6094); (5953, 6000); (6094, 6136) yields -1.7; 2.78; 2.76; 2.77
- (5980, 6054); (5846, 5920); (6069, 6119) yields -2.3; 2.61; 2.78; 2.72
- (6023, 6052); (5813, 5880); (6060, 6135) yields -0.5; 2.8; 2.79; 2.79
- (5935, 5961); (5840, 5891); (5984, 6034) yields 0.0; 2.69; 2.76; 2.73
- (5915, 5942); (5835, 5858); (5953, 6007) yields 0.7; 2.8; 2.78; 2.79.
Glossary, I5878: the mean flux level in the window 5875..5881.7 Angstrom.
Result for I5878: 2.73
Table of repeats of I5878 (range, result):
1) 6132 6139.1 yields 2.64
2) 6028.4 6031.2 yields 2.64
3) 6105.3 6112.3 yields 2.71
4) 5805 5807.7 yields 2.95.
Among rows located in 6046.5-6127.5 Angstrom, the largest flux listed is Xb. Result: 3.041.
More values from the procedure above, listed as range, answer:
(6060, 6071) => 3.039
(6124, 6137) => 3.061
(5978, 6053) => 3.23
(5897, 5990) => 2.978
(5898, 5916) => 2.886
